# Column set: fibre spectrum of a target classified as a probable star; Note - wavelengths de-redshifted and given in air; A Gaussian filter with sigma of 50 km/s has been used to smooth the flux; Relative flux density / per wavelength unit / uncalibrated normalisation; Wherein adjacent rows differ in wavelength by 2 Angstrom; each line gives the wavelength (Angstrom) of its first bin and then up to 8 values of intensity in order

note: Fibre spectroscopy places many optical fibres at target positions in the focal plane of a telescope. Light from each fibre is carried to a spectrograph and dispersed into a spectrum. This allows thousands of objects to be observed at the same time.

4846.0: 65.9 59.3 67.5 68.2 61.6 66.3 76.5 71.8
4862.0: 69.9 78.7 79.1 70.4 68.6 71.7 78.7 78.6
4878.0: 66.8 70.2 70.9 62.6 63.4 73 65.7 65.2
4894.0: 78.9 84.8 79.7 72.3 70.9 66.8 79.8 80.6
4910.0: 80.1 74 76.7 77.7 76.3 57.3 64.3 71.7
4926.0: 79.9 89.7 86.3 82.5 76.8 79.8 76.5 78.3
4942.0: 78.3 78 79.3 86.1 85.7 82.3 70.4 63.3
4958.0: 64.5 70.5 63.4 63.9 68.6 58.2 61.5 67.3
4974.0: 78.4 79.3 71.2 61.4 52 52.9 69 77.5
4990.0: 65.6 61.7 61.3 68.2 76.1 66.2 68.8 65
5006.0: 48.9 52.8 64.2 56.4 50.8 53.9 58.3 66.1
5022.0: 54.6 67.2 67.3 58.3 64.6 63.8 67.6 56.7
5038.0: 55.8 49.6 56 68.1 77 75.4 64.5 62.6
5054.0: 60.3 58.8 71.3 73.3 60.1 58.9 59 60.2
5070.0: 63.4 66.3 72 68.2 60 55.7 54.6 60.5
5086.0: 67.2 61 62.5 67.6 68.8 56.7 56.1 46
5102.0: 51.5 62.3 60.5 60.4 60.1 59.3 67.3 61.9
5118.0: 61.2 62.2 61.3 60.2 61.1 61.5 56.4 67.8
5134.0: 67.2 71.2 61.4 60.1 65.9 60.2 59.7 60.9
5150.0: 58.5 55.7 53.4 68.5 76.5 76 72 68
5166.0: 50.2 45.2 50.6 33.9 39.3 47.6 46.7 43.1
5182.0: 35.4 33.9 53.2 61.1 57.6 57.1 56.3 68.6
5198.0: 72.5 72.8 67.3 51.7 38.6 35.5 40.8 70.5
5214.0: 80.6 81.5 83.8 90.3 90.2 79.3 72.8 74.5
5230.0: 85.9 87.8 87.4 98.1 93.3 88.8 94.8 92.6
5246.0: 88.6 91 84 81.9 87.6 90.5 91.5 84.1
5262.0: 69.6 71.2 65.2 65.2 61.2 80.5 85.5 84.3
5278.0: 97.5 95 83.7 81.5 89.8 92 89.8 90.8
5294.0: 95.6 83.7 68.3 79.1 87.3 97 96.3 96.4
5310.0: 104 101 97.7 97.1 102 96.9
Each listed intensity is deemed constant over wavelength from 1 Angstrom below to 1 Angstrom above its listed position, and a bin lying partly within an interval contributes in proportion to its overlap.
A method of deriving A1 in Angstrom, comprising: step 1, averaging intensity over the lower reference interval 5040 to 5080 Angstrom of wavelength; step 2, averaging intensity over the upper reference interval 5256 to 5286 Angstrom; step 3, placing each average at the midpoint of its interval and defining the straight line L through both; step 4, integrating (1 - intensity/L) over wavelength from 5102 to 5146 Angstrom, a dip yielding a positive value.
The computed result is 4.6 Angstrom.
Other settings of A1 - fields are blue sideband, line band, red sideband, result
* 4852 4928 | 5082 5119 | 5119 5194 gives 0.0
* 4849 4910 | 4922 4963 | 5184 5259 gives -2.4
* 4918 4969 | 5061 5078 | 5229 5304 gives 3.3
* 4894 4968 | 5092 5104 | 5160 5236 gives 1.8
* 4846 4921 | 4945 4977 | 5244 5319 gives 1.4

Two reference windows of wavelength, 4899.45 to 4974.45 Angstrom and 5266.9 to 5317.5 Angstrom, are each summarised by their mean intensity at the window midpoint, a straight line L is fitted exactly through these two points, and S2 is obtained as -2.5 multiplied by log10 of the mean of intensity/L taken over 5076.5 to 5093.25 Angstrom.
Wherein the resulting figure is 0.29 mag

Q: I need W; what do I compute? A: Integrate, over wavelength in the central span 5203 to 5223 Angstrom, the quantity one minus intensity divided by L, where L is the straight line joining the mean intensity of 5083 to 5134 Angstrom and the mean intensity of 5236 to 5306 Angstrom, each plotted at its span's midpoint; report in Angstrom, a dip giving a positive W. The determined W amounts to 2.7 Angstrom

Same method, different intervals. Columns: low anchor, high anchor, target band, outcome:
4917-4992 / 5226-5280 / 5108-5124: 3.42 Angstrom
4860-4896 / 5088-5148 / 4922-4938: -2.35 Angstrom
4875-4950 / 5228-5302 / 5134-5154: 4.94 Angstrom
